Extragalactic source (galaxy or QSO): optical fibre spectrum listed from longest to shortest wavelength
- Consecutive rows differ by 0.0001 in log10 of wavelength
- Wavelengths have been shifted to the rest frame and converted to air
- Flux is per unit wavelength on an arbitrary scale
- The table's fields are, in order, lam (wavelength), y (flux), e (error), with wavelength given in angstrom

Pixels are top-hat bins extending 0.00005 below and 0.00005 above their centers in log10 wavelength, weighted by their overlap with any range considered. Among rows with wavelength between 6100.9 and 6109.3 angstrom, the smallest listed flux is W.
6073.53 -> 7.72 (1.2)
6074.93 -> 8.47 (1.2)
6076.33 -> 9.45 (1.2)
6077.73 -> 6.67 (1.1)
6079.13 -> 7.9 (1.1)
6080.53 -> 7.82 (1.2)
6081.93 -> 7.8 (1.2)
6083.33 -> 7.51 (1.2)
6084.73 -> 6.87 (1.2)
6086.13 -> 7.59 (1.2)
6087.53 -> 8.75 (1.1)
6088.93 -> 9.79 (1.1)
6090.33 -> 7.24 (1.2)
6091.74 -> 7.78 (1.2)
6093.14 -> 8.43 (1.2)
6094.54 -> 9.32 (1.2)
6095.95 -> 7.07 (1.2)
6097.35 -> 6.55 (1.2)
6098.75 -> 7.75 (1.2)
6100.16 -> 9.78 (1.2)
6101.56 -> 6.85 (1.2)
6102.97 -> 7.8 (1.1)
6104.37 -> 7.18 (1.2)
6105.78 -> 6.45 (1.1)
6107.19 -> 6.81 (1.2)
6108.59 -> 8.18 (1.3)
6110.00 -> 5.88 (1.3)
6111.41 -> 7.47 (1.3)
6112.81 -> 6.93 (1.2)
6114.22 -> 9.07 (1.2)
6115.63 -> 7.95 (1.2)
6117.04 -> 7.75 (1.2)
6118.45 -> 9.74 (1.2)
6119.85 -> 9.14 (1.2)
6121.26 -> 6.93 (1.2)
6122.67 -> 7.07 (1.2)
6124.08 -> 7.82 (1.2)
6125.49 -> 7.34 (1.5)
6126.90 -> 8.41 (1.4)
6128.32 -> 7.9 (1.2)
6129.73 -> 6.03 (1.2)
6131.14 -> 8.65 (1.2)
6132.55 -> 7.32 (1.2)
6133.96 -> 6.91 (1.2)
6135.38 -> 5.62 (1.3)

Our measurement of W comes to 6.45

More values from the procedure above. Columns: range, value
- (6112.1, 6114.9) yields 6.93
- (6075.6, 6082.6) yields 6.67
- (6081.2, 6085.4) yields 6.87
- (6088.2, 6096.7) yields 7.07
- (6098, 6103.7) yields 6.85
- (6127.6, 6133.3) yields 6.03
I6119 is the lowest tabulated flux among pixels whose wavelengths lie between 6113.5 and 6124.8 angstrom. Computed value 6.93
